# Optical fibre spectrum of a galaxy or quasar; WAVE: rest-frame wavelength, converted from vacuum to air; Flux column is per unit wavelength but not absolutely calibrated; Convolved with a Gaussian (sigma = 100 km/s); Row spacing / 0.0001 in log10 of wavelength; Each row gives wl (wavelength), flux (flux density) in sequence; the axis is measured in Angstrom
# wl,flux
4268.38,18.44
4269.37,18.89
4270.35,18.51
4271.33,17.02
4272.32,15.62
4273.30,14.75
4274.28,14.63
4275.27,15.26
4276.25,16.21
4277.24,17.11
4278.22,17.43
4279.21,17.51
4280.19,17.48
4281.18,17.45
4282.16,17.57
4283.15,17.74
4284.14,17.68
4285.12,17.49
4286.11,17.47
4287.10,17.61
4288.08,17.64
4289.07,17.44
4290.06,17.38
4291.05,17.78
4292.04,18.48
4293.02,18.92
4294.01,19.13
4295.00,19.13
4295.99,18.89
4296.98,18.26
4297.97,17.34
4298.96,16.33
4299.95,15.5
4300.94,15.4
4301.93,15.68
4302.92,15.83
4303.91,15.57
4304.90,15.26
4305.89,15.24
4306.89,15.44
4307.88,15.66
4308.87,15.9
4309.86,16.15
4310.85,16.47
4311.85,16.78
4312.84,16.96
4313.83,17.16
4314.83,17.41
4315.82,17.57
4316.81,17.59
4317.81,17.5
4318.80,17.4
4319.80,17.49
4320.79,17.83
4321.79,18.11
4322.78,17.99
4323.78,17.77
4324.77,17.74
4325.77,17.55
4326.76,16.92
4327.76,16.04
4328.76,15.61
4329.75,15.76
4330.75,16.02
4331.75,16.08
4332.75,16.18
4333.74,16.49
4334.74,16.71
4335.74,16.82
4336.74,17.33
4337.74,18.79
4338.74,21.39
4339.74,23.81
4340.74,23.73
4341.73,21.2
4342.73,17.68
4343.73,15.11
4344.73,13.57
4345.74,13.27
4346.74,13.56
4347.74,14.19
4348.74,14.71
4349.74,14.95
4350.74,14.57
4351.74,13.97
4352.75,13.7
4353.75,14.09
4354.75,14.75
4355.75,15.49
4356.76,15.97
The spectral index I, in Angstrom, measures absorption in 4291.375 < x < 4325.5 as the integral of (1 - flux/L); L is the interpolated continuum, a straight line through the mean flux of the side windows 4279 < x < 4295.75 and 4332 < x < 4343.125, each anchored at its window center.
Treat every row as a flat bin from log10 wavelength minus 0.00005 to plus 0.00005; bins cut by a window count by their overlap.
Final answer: 2.5 Angstrom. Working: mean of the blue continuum 17.9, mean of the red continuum 19.1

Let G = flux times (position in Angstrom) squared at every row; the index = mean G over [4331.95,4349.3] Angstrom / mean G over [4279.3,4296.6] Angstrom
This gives 1.0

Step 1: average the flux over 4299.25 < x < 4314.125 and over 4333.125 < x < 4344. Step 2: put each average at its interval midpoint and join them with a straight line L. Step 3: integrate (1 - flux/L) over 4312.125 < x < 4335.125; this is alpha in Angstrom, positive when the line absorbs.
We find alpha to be 0.7 Angstrom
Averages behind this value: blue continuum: 15.9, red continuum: 19.1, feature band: 17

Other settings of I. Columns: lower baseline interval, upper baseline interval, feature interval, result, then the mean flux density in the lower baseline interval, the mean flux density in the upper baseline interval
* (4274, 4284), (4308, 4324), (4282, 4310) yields 0.0 Angstrom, 16.9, 17.2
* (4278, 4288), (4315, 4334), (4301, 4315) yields 1.0 Angstrom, 17.6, 17.1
